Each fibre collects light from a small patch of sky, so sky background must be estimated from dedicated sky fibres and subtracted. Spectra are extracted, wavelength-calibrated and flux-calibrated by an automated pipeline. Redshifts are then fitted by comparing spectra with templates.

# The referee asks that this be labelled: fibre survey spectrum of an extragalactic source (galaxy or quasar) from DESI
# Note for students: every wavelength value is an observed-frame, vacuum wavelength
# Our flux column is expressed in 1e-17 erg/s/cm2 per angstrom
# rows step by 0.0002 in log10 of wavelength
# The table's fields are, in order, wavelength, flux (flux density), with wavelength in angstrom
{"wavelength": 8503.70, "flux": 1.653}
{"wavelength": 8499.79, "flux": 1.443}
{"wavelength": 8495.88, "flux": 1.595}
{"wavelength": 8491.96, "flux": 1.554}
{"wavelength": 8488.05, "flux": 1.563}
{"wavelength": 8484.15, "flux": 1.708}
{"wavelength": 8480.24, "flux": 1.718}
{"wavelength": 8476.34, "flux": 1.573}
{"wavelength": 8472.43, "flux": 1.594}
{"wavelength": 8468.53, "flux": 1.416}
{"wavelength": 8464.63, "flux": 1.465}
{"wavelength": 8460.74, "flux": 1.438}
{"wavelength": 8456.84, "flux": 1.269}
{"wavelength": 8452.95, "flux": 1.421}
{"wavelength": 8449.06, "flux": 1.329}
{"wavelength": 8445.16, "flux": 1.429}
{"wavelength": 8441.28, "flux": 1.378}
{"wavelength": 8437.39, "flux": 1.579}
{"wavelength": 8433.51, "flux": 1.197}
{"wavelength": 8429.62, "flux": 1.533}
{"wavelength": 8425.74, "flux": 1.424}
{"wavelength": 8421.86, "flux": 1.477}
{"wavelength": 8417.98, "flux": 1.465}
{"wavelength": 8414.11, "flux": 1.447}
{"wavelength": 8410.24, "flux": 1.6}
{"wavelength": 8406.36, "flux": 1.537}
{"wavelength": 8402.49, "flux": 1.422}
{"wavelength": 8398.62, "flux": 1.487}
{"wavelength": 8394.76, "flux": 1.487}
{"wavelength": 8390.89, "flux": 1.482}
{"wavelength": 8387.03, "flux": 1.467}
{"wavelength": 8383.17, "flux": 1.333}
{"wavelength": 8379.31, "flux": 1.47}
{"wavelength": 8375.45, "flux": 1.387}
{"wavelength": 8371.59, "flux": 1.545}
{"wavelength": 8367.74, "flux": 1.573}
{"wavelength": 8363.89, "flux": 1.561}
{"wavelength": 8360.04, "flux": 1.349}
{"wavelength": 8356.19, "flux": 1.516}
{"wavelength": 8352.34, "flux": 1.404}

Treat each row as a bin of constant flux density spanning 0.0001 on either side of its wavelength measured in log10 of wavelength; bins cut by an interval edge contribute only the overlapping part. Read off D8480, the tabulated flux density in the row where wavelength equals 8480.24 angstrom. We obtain 1.718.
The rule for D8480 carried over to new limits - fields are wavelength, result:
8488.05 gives 1.563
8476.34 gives 1.573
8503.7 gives 1.653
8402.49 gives 1.422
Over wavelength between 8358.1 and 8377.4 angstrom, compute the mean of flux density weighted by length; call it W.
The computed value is 1.48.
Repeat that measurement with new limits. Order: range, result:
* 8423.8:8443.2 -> 1.42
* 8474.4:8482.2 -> 1.65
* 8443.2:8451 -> 1.38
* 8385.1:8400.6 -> 1.48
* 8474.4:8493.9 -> 1.62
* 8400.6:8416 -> 1.5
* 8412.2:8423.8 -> 1.46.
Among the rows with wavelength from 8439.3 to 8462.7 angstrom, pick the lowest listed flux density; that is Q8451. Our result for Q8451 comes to 1.269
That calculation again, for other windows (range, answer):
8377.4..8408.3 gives 1.333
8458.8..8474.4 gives 1.416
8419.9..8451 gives 1.197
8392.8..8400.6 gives 1.487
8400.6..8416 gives 1.422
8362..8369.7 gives 1.561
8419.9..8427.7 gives 1.424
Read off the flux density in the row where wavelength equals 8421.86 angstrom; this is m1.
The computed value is 1.477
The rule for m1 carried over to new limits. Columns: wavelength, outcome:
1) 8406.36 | 1.537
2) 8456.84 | 1.269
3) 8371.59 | 1.545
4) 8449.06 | 1.329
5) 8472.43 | 1.594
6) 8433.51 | 1.197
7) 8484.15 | 1.708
